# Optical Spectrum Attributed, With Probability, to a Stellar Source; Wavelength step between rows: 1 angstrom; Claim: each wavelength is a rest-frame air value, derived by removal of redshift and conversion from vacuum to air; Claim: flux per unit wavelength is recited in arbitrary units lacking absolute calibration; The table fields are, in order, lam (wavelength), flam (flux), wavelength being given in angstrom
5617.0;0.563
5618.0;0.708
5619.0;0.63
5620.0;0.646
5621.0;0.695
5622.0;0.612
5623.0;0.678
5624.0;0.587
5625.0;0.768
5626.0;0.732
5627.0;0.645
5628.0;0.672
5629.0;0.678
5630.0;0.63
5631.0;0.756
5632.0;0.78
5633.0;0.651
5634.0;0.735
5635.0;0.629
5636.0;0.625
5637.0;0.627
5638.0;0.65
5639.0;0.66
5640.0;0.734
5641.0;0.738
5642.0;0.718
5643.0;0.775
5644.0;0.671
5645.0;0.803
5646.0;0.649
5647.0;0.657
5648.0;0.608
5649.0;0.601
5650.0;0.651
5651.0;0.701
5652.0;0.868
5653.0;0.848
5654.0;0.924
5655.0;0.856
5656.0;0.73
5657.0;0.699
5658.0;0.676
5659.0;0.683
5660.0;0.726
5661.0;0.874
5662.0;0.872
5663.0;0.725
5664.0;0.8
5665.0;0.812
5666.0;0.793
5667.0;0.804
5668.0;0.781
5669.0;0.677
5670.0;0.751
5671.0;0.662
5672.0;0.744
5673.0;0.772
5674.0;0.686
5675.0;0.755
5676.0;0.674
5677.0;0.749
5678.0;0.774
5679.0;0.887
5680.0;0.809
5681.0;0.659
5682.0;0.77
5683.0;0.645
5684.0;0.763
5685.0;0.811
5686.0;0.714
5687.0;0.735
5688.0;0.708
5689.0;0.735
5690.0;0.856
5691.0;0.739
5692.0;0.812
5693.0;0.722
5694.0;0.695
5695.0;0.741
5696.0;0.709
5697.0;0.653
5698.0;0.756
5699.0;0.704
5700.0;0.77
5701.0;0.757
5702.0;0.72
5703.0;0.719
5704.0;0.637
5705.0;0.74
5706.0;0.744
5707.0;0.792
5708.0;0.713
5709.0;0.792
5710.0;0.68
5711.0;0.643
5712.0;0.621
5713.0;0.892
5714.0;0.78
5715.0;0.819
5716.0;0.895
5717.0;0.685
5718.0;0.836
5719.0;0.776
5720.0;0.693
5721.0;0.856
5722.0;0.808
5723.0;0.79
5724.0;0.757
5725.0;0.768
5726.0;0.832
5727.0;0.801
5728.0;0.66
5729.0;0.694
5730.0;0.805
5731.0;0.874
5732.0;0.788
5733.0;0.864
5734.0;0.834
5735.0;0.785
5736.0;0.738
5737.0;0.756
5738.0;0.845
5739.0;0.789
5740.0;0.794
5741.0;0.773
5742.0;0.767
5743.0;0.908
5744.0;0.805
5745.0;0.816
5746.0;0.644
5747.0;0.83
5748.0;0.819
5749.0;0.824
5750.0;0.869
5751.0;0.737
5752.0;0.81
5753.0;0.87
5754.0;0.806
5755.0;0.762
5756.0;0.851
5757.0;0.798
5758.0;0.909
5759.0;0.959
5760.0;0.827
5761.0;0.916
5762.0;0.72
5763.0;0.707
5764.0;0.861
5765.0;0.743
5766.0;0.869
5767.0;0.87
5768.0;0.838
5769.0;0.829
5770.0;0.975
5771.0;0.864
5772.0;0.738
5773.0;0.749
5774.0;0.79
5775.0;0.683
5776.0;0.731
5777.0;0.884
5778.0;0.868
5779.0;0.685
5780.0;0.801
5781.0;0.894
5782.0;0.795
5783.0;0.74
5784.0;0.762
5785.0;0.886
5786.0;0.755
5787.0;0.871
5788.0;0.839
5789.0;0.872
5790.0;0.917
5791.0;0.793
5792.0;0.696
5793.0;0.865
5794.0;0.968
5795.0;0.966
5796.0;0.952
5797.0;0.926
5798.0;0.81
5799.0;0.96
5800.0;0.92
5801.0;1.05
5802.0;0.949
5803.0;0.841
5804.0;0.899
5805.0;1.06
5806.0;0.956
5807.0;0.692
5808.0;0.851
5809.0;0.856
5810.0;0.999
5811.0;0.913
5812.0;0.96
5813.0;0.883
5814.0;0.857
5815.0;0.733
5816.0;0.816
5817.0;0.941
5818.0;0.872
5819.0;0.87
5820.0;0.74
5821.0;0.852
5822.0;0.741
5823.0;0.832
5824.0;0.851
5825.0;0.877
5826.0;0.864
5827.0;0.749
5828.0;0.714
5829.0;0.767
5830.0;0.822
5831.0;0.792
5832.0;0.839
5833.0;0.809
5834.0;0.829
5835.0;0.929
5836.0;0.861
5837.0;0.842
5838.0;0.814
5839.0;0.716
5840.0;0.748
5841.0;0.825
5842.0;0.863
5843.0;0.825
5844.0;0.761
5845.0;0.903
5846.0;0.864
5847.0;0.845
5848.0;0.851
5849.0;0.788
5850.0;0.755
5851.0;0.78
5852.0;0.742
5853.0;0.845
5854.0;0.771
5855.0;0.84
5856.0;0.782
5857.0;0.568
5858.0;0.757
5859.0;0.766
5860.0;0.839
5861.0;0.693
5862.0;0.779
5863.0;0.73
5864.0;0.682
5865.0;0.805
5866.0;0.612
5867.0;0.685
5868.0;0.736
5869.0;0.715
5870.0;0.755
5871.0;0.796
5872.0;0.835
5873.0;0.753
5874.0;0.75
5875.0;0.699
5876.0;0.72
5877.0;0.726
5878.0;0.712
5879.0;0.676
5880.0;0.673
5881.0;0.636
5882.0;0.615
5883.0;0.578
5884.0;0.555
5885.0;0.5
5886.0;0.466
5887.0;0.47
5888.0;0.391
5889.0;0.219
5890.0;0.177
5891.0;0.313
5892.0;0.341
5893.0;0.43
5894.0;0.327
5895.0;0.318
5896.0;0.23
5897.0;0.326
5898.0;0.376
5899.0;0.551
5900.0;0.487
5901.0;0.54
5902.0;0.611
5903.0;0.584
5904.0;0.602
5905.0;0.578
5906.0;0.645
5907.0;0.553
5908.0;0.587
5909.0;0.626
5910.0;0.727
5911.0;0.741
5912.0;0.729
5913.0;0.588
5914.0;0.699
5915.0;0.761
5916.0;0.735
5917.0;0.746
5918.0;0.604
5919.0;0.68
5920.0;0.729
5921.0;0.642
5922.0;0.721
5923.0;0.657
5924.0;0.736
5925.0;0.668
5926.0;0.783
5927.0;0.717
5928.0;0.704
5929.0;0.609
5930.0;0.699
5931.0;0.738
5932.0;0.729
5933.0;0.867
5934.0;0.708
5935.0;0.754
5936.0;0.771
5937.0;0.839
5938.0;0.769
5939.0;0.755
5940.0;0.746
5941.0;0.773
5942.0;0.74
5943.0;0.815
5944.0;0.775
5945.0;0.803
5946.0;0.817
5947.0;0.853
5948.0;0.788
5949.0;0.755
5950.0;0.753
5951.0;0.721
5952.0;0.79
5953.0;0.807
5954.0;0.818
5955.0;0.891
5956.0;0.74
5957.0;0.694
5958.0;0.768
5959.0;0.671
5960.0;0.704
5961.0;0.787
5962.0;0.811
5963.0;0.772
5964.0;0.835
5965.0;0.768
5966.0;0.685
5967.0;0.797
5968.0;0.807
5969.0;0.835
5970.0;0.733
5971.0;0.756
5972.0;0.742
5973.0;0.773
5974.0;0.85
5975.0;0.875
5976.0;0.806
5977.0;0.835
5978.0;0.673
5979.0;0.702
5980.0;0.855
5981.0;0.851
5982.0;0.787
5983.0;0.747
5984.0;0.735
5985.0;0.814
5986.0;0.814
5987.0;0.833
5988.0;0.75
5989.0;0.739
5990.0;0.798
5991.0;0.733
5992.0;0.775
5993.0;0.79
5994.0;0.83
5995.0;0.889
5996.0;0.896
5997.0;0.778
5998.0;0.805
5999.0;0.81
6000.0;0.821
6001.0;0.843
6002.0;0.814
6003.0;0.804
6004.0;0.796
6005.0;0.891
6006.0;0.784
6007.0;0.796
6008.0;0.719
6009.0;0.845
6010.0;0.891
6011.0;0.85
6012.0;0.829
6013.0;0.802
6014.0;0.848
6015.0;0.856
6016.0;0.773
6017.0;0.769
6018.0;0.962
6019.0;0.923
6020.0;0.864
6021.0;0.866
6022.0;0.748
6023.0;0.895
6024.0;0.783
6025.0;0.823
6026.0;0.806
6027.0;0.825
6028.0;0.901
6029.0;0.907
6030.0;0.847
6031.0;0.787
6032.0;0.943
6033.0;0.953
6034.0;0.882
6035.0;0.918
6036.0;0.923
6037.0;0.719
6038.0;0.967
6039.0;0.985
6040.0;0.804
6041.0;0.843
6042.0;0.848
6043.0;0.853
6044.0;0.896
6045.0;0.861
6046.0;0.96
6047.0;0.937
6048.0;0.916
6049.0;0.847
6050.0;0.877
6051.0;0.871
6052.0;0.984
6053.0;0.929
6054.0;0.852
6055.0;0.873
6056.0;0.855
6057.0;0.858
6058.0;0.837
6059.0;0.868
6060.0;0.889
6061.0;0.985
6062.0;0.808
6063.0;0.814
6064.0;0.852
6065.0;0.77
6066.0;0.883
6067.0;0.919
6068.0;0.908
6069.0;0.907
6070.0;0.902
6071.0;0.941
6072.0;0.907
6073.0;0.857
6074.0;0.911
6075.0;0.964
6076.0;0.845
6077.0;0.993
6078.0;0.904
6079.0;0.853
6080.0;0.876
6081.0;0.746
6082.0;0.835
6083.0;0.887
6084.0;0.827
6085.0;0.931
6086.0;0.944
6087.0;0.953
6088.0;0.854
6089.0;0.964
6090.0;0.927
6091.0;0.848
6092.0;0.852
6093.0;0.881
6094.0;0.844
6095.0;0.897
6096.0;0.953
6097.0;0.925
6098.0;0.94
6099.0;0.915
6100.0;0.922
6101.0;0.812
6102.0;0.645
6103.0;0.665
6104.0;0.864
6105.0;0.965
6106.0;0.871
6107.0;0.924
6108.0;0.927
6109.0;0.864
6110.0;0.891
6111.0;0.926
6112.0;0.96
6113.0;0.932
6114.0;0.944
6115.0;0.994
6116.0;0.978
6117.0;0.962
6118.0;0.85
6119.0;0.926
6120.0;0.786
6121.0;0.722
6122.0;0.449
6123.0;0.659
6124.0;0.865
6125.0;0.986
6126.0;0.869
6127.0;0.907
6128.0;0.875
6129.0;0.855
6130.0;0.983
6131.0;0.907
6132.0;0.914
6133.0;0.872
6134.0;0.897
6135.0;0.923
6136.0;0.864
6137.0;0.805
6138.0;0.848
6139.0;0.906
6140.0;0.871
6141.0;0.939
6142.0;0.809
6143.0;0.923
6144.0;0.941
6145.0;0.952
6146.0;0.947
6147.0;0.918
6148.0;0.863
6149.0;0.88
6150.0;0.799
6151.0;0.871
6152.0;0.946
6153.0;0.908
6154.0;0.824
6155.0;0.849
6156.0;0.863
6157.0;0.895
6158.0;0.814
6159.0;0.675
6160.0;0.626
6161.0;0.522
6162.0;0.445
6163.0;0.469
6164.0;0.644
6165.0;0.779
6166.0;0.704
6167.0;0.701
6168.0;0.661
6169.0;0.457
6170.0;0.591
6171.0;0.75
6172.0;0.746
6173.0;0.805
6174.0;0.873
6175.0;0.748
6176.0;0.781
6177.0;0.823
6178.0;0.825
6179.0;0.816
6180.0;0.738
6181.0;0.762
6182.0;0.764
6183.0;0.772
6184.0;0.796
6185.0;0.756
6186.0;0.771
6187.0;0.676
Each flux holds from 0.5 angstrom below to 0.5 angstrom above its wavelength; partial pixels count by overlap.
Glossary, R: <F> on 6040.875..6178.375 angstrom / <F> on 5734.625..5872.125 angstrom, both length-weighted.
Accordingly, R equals 1.04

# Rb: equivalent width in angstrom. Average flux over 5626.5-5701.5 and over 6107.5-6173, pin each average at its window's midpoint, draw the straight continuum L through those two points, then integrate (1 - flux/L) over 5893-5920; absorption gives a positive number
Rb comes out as 7.1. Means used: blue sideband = 0.732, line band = 0.575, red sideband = 0.825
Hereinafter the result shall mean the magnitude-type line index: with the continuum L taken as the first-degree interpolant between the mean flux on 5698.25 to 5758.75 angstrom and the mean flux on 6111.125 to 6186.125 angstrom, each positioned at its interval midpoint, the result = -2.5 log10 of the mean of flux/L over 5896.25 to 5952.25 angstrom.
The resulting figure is 0.16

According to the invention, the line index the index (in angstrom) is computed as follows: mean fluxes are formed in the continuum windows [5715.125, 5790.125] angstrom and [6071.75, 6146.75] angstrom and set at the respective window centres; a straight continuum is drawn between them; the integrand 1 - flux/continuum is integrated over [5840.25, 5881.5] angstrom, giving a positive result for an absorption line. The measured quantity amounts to 3.5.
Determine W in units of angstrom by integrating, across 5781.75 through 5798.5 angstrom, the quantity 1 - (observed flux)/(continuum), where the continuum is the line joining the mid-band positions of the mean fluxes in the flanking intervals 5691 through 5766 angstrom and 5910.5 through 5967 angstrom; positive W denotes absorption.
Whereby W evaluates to -1.7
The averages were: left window 0.78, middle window 0.849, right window 0.746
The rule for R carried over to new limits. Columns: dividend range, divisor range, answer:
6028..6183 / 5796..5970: 1.16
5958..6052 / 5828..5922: 1.23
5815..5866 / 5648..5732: 1.06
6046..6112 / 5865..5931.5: 1.46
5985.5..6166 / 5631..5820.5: 1.09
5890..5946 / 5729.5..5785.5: 0.79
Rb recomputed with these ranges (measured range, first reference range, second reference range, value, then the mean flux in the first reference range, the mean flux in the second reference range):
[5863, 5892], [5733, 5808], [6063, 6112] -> 8.1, 0.834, 0.883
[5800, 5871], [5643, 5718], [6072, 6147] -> -2.1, 0.745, 0.882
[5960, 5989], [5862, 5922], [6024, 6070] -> -1.5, 0.597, 0.877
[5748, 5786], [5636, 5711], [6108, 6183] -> -3.2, 0.737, 0.82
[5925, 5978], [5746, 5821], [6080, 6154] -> 5.7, 0.846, 0.879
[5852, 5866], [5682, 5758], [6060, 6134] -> 1.0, 0.771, 0.88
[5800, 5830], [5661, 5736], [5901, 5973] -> -4.7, 0.758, 0.731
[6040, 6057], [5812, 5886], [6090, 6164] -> -1.1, 0.771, 0.853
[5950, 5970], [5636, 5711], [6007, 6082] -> 1.6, 0.737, 0.87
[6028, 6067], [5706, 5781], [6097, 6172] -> -2.7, 0.797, 0.83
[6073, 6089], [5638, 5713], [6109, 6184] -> -1.6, 0.739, 0.818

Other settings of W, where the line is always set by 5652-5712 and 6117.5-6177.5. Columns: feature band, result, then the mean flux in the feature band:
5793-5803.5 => -2.3 angstrom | 0.931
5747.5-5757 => -0.7 angstrom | 0.815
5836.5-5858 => -0.8 angstrom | 0.796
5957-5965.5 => 0.2 angstrom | 0.76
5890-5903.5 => 6.4 angstrom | 0.409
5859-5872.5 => 0.5 angstrom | 0.744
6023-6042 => -1.8 angstrom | 0.868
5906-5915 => 1.3 angstrom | 0.661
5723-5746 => -1.1 angstrom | 0.79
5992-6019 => -1.4 angstrom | 0.827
